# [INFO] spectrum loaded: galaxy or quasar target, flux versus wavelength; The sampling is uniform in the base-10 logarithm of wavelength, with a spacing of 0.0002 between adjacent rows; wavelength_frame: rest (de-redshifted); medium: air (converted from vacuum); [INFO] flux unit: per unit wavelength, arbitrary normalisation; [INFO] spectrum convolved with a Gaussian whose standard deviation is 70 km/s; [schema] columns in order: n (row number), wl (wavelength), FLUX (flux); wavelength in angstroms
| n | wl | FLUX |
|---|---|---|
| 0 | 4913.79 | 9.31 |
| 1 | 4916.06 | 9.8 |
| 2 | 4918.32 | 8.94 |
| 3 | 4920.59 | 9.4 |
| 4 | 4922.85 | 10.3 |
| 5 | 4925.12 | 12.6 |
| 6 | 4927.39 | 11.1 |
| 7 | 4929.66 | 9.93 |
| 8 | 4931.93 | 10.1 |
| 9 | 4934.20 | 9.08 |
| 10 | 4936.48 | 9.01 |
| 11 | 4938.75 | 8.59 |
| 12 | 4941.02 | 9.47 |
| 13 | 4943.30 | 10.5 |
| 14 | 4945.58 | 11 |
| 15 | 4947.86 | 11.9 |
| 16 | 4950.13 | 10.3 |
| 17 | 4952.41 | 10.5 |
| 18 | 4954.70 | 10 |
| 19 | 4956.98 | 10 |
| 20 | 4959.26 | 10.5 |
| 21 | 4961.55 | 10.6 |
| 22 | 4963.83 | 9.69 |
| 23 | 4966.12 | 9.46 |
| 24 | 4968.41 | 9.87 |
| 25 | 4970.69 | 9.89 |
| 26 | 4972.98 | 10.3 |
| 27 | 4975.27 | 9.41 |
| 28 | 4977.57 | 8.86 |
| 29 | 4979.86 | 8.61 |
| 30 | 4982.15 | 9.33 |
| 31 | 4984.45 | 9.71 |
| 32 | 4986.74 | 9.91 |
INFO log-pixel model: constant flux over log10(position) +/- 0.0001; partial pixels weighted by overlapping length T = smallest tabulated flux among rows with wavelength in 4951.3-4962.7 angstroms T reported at 10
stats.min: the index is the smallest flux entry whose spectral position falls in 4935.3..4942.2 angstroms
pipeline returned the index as 8.59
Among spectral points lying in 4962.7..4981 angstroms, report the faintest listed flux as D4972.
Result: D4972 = 8.61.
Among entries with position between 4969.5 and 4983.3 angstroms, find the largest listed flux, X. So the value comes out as 10.3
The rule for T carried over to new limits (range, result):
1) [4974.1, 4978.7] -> 8.86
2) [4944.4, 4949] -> 11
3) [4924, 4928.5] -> 11.1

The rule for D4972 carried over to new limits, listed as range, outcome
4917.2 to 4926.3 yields 8.94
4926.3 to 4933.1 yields 9.93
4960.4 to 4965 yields 9.69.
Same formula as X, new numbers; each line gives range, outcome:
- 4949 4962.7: 10.6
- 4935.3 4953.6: 11.9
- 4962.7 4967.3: 9.69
